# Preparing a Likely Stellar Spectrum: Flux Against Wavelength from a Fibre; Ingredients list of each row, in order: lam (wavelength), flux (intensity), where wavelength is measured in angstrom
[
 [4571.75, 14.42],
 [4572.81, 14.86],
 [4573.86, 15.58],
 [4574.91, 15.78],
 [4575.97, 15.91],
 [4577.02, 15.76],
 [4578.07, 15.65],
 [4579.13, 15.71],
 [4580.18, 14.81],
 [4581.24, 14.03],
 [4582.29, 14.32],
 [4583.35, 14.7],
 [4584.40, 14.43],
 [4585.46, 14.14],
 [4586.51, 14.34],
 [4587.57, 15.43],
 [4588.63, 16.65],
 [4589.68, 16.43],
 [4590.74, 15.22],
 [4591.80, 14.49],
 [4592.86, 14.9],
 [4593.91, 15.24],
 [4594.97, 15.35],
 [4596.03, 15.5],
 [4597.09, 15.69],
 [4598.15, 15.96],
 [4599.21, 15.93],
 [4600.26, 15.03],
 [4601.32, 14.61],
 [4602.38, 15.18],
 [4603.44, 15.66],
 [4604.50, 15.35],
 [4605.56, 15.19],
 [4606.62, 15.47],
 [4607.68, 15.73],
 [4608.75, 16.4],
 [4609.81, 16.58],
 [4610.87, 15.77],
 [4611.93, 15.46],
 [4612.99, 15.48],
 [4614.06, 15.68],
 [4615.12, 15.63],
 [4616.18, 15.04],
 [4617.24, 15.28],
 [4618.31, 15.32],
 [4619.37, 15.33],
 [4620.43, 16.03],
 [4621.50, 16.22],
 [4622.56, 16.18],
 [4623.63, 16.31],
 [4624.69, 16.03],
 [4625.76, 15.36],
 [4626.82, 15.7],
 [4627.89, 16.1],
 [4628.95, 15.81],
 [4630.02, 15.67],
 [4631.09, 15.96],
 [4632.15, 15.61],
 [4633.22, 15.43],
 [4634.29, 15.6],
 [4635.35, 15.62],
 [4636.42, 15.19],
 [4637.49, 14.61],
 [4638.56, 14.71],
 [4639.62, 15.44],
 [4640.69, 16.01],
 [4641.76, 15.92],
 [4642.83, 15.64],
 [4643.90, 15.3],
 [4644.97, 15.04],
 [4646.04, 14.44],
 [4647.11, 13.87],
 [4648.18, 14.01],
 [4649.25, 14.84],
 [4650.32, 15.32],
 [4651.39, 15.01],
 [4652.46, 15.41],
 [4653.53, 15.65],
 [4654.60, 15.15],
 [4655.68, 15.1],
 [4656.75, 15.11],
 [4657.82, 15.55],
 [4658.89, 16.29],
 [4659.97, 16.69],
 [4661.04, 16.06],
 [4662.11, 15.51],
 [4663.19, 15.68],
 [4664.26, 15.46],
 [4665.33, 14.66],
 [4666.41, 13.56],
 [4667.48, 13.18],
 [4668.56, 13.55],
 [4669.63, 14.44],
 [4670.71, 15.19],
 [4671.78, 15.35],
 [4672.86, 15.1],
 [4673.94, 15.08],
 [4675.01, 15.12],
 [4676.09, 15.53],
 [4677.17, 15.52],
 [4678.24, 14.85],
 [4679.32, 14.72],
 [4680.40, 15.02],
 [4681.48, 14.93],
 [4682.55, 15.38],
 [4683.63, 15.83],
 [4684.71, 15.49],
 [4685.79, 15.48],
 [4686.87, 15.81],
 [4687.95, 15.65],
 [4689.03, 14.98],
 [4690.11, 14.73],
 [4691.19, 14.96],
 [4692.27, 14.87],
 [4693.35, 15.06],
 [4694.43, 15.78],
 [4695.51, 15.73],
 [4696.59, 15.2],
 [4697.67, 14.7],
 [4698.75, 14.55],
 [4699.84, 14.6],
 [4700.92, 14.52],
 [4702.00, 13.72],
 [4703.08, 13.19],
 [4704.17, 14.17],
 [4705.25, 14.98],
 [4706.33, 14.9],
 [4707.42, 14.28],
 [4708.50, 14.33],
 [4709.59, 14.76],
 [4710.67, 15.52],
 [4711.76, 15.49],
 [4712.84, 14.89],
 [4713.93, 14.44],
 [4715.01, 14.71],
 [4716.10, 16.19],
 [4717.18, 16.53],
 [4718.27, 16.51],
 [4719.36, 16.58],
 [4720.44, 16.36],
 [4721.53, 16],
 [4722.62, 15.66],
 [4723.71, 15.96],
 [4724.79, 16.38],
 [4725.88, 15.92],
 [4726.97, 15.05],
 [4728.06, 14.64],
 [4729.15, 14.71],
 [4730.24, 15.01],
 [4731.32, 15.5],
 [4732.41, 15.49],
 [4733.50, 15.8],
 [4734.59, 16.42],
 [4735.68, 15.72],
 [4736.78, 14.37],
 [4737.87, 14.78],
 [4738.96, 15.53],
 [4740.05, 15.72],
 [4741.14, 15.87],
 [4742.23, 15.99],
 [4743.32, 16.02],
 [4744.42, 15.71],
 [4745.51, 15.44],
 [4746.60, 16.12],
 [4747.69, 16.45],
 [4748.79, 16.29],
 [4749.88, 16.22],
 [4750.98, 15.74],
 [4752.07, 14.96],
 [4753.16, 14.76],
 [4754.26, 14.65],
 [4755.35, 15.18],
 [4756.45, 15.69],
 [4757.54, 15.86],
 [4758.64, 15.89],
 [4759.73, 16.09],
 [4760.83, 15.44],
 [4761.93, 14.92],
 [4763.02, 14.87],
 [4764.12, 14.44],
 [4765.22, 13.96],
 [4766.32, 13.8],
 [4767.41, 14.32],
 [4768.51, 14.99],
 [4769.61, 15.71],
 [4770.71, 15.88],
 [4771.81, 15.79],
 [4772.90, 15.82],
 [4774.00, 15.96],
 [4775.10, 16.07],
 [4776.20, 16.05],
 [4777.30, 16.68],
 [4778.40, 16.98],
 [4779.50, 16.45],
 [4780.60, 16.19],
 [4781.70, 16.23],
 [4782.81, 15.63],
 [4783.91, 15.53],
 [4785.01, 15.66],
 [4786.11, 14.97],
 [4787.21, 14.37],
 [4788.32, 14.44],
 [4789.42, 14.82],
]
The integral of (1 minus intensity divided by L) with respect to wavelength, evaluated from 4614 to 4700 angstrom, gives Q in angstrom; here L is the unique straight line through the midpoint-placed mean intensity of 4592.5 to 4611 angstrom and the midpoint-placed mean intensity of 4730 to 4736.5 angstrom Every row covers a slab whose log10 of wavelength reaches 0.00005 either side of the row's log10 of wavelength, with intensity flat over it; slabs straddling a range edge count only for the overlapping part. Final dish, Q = 1.64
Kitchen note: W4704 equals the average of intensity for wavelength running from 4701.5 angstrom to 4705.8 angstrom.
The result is 14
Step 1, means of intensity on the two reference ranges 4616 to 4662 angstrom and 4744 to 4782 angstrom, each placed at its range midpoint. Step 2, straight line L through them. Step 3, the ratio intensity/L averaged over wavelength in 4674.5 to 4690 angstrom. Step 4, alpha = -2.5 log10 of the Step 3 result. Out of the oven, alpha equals 0.02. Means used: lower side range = 15.5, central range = 15.3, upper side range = 15.6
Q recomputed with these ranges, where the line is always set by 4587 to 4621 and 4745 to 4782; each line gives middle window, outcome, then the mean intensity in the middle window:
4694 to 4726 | 0.7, 15.2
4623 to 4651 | 0.3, 15.4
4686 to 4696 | 0.2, 15.3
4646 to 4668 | 0.6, 15.1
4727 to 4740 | 0.2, 15.3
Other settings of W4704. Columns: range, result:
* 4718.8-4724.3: 16.1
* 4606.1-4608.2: 15.6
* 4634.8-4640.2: 15.1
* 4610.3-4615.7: 15.6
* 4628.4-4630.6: 15.7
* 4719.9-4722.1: 16.2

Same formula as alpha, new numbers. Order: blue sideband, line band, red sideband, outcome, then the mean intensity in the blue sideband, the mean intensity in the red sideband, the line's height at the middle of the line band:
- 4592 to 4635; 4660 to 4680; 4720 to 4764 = 0.04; 15.6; 15.6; 15.6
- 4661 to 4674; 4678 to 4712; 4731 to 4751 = 0.01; 14.8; 15.7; 15.1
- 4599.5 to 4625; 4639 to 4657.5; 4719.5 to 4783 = 0.03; 15.6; 15.6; 15.6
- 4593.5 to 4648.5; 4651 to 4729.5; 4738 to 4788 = 0.03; 15.5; 15.6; 15.5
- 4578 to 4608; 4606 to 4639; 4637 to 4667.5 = -0.03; 15.2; 15.2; 15.2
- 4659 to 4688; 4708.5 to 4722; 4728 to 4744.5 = -0.02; 15.1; 15.5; 15.4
